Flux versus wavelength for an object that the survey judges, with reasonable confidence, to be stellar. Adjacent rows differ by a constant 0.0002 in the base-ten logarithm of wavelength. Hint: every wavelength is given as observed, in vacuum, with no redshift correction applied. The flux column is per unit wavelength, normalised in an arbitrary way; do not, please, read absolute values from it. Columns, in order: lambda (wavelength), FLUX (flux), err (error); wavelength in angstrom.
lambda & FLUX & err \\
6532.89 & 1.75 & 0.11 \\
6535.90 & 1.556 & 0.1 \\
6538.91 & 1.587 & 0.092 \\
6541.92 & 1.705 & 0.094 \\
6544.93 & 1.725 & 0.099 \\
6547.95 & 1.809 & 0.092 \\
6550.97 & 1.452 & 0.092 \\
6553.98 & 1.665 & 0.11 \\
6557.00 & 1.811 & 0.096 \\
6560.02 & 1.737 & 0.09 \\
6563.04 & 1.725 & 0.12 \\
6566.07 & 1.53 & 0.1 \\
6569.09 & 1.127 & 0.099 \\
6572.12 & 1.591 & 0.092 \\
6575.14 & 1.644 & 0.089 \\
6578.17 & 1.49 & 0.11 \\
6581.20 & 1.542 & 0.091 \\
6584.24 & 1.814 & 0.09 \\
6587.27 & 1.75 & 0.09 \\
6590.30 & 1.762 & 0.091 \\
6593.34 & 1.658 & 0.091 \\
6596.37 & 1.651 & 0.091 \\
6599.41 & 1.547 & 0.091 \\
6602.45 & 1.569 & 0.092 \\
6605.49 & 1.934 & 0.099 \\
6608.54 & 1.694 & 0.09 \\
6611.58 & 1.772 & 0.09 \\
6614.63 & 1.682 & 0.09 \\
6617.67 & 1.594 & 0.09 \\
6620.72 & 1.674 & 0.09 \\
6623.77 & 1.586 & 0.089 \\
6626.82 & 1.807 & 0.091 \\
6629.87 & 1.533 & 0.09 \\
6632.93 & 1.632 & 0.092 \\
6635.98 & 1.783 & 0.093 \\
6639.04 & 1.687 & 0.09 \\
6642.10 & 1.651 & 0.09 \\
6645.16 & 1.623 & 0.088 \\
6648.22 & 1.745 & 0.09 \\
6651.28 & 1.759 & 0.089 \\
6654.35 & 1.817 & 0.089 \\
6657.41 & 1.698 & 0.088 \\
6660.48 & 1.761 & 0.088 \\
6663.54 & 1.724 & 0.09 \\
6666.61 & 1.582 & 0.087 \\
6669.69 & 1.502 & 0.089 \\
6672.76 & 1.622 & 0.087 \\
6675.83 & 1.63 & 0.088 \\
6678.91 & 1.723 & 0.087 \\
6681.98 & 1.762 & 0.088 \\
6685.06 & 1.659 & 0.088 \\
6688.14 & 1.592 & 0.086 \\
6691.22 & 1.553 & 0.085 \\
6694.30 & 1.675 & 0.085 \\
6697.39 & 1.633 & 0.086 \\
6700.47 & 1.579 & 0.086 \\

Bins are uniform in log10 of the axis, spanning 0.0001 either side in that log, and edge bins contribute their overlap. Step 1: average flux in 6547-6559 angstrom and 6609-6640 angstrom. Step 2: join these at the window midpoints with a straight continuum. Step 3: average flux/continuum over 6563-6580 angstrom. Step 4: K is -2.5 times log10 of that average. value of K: 0.12 mag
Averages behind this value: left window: 1.68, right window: 1.68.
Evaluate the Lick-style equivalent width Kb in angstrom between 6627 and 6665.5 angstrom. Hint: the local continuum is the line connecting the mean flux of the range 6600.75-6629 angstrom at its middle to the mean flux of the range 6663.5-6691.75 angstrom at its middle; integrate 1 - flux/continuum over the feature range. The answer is -0.9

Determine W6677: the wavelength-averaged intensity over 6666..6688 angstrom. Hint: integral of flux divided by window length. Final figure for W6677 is 1.64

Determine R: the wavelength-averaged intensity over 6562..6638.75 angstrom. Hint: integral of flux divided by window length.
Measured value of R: 1.64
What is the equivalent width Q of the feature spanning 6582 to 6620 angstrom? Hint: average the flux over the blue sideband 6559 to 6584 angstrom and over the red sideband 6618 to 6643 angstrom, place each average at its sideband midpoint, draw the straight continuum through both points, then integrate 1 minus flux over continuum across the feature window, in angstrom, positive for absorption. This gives -2.1 angstrom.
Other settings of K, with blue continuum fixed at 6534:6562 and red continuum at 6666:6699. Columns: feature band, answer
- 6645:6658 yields -0.065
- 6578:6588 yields 0.001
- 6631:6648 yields -0.021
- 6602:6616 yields -0.056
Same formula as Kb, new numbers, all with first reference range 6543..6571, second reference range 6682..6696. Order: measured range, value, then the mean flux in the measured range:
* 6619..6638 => -0.47 angstrom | 1.67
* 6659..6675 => -0.05 angstrom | 1.64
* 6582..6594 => -0.86 angstrom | 1.74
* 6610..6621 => -0.37 angstrom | 1.68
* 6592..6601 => 0.04 angstrom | 1.62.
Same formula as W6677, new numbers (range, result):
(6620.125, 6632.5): 1.65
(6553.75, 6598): 1.63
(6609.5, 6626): 1.67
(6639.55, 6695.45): 1.67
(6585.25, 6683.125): 1.69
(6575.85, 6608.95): 1.67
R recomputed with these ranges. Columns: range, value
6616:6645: 1.66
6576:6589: 1.65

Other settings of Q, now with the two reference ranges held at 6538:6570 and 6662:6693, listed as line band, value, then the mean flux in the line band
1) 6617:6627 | -0.1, 1.65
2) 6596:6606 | -0.1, 1.65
